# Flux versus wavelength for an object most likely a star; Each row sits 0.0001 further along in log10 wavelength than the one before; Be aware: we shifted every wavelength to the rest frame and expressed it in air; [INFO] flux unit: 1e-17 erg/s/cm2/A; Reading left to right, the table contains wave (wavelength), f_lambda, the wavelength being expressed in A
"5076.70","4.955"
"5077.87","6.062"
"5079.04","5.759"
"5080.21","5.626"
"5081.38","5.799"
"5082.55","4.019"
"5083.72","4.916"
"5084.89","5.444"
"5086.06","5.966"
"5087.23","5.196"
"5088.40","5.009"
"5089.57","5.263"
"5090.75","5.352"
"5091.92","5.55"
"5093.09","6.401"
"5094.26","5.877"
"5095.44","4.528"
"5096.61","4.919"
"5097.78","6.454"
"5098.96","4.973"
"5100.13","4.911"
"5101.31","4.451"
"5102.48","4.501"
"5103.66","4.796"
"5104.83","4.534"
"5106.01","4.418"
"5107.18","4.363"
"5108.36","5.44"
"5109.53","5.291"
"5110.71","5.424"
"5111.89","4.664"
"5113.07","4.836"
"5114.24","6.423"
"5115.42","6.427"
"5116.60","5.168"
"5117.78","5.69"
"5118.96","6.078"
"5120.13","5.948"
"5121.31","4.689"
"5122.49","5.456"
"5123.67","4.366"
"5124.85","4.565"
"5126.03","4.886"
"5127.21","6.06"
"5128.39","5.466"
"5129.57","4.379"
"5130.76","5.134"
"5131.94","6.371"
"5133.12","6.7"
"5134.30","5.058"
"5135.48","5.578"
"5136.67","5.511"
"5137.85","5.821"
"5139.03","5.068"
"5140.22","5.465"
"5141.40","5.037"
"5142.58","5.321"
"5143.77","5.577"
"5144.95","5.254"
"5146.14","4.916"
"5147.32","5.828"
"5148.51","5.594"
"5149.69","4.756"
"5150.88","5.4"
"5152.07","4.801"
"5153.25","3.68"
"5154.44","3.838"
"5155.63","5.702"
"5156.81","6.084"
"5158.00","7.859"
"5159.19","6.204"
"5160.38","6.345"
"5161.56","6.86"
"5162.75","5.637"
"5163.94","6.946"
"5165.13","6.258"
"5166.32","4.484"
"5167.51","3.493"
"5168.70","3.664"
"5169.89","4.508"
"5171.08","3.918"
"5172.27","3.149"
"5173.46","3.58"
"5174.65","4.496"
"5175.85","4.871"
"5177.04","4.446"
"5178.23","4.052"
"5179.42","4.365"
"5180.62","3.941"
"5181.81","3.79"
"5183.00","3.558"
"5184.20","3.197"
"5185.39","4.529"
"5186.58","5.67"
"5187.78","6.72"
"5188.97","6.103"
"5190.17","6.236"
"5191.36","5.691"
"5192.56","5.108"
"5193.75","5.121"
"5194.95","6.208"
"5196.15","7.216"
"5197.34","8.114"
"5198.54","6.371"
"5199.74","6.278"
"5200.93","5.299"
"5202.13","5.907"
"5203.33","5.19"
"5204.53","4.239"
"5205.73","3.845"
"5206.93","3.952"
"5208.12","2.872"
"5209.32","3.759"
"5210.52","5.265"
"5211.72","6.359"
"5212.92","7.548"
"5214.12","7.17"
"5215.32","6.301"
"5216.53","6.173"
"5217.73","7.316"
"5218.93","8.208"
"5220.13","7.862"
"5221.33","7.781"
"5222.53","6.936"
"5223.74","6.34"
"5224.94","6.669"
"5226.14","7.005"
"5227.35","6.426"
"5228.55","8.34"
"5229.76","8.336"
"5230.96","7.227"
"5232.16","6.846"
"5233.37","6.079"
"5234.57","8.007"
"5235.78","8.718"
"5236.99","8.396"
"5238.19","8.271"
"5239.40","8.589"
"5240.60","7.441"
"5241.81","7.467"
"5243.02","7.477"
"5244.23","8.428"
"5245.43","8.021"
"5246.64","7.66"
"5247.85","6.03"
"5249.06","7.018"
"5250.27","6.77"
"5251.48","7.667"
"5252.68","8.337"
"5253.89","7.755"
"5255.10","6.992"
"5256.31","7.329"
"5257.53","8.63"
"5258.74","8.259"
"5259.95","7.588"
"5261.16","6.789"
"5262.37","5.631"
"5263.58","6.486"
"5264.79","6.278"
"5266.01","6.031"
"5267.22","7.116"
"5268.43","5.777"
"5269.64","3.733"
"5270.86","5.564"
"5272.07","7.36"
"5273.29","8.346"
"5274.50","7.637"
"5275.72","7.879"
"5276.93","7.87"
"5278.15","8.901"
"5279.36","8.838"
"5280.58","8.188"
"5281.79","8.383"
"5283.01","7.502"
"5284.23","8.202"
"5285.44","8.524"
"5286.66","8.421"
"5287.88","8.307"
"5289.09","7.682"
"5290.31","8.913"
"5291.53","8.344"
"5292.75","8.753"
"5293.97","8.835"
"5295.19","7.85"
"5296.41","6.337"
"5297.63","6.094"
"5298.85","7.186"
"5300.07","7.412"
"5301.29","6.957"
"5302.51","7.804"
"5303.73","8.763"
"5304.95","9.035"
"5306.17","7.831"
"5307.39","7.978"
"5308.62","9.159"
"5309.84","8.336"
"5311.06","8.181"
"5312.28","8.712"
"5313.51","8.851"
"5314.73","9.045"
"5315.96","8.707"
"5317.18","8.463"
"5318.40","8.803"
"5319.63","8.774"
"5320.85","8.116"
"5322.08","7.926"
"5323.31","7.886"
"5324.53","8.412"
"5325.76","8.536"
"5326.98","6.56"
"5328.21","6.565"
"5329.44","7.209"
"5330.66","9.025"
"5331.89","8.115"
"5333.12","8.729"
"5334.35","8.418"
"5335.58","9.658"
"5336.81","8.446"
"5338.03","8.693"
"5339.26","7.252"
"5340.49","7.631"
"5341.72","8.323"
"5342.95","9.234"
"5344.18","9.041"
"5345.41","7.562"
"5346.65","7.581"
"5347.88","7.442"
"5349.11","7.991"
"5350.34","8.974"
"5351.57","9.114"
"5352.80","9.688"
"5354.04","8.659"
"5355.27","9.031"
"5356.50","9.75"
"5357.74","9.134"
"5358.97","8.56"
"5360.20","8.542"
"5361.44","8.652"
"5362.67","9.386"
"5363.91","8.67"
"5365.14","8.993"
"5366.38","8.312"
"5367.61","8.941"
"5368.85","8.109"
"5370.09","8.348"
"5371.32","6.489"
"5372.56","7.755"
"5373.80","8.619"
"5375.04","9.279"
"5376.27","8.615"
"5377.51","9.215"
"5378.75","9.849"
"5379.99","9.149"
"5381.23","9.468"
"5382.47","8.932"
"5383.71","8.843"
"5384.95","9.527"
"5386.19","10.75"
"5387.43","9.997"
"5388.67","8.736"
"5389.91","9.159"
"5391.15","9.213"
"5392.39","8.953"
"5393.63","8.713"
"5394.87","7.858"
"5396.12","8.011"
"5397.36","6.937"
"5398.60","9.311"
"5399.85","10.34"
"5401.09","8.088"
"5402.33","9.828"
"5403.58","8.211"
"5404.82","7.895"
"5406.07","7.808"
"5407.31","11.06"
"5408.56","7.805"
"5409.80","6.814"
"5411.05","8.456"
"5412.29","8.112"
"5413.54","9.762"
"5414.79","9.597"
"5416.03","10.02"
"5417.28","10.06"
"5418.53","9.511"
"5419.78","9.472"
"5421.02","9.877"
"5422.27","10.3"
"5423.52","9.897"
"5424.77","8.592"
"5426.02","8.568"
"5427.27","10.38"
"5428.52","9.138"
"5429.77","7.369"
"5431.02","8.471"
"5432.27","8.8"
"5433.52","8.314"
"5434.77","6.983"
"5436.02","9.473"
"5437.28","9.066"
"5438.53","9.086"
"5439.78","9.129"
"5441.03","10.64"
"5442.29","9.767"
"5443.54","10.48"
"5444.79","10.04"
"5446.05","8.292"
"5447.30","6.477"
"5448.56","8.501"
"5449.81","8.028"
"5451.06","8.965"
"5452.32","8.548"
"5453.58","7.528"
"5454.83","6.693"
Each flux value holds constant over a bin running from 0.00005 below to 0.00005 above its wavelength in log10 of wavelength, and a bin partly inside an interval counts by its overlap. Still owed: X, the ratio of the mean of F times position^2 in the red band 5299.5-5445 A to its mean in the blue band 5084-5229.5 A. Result 1.7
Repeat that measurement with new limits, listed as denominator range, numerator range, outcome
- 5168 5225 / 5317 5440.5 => 1.73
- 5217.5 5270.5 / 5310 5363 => 1.20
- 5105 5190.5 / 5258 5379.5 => 1.68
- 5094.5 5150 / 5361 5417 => 1.85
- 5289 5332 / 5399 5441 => 1.16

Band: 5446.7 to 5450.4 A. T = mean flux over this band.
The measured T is 7.67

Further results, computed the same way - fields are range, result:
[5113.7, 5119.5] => 5.94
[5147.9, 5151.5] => 5.24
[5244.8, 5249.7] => 7.19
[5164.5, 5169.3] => 4.49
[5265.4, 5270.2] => 5.69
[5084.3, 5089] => 5.41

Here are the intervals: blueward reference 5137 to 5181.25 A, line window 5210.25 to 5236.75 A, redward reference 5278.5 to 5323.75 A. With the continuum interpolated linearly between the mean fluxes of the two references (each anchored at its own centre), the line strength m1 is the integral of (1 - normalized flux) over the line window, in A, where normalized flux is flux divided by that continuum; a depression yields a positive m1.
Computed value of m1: -2.8 A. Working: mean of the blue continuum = 5.06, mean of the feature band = 7.17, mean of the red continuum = 8.2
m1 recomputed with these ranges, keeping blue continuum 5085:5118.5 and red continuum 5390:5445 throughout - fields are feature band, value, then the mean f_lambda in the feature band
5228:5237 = -1.2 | 7.69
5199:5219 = 3.0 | 5.57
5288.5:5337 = -2.5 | 8.16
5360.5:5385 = -0.8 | 8.73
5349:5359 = -1.0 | 9.07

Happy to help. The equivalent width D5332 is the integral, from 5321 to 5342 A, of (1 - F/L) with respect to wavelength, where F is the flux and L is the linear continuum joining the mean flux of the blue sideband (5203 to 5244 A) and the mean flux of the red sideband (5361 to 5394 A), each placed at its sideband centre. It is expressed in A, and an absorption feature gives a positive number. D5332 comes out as 0.5 A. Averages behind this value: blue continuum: 6.75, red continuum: 8.92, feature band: 8.08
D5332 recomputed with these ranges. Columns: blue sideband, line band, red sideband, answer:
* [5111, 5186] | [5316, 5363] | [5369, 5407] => -2.1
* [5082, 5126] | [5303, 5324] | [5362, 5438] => -1.9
